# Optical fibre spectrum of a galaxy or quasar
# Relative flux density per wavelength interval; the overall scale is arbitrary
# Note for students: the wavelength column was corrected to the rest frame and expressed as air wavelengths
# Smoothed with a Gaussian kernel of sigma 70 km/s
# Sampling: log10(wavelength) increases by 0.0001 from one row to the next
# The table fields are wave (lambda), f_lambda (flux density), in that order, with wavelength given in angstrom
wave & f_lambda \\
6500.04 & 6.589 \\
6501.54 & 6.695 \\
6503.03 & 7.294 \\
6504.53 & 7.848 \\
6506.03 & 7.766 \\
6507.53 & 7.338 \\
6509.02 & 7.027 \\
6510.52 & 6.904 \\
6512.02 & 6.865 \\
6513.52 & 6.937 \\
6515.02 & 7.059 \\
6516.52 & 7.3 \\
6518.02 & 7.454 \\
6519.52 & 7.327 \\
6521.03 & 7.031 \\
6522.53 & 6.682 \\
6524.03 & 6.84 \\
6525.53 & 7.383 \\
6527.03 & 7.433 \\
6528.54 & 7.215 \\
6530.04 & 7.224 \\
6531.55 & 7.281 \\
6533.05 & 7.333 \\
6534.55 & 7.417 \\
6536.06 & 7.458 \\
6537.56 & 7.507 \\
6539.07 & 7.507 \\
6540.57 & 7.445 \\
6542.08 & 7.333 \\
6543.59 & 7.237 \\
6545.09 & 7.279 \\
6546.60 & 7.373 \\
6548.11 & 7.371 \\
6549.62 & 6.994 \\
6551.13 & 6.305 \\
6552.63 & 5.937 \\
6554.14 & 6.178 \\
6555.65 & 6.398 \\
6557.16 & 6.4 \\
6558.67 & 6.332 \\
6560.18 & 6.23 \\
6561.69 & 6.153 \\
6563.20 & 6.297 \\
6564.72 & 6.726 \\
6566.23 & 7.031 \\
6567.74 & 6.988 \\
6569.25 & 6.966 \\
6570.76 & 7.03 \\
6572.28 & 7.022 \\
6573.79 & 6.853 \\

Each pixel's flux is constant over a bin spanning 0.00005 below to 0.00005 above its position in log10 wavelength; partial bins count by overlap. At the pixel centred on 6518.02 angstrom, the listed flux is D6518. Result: 7.454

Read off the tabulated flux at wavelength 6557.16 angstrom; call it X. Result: 6.4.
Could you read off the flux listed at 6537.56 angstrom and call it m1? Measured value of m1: 7.507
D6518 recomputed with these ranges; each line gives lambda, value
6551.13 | 6.305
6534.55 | 7.417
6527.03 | 7.433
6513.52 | 6.937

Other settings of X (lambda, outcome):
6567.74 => 6.988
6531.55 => 7.281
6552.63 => 5.937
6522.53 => 6.682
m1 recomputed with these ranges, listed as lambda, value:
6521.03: 7.031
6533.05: 7.333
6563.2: 6.297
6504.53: 7.848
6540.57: 7.445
